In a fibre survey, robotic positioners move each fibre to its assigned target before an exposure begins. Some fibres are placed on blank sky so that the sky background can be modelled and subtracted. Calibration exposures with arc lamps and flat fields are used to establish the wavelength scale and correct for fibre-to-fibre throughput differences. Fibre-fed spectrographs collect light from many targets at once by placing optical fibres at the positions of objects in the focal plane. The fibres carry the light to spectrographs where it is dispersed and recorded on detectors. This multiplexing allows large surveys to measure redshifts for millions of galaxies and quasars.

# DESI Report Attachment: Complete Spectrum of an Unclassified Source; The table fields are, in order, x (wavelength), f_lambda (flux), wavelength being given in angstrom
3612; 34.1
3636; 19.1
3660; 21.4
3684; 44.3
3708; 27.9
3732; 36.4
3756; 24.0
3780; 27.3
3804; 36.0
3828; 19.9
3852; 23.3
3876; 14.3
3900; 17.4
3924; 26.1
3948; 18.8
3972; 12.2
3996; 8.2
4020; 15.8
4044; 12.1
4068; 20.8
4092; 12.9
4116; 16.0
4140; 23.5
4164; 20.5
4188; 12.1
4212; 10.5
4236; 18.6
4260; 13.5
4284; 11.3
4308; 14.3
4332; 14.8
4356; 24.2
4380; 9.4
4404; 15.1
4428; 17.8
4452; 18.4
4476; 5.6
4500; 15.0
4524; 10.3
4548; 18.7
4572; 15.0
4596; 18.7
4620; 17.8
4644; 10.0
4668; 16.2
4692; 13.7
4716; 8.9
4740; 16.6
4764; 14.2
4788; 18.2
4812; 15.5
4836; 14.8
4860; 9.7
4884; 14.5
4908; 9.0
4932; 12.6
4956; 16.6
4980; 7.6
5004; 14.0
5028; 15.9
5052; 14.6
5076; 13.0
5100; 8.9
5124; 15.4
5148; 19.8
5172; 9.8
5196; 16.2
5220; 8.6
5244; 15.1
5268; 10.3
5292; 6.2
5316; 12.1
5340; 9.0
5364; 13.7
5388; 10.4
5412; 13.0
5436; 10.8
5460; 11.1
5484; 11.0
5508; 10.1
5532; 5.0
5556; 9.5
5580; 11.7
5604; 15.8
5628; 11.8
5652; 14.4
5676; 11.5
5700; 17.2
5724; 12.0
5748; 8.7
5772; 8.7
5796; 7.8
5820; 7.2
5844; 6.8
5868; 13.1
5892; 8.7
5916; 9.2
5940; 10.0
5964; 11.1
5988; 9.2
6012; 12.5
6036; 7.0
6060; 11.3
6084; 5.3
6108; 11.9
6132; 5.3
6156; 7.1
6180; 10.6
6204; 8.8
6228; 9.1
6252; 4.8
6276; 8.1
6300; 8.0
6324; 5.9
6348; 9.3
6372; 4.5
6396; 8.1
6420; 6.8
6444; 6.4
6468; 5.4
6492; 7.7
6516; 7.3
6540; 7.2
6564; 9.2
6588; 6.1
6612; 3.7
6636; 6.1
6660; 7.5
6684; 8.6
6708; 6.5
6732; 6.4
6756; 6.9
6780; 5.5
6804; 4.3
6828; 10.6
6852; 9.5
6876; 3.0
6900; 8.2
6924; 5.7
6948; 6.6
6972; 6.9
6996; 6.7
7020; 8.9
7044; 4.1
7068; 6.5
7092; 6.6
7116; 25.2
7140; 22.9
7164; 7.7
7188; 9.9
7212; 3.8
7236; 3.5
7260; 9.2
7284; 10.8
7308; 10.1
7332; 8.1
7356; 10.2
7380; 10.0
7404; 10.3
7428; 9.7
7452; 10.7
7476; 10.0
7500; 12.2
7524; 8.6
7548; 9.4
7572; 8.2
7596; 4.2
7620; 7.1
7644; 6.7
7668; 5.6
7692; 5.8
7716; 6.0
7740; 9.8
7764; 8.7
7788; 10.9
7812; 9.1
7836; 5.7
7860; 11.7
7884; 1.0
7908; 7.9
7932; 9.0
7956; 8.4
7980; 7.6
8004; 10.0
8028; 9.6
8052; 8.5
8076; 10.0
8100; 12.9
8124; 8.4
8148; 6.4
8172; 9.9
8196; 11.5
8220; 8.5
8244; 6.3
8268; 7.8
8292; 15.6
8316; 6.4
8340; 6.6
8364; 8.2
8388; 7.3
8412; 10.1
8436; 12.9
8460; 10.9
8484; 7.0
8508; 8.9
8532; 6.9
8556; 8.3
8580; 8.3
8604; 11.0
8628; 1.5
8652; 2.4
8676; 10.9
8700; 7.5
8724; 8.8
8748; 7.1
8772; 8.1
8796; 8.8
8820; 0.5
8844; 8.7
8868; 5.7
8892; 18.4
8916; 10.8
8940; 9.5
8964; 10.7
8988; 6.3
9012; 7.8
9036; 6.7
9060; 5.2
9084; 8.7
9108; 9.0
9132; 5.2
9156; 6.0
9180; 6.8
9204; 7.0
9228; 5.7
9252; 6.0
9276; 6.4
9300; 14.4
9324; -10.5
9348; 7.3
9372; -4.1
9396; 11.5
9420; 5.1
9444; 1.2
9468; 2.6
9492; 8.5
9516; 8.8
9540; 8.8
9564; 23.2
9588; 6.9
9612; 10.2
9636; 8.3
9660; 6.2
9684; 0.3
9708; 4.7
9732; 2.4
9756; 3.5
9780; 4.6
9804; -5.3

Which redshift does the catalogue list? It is 0.911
